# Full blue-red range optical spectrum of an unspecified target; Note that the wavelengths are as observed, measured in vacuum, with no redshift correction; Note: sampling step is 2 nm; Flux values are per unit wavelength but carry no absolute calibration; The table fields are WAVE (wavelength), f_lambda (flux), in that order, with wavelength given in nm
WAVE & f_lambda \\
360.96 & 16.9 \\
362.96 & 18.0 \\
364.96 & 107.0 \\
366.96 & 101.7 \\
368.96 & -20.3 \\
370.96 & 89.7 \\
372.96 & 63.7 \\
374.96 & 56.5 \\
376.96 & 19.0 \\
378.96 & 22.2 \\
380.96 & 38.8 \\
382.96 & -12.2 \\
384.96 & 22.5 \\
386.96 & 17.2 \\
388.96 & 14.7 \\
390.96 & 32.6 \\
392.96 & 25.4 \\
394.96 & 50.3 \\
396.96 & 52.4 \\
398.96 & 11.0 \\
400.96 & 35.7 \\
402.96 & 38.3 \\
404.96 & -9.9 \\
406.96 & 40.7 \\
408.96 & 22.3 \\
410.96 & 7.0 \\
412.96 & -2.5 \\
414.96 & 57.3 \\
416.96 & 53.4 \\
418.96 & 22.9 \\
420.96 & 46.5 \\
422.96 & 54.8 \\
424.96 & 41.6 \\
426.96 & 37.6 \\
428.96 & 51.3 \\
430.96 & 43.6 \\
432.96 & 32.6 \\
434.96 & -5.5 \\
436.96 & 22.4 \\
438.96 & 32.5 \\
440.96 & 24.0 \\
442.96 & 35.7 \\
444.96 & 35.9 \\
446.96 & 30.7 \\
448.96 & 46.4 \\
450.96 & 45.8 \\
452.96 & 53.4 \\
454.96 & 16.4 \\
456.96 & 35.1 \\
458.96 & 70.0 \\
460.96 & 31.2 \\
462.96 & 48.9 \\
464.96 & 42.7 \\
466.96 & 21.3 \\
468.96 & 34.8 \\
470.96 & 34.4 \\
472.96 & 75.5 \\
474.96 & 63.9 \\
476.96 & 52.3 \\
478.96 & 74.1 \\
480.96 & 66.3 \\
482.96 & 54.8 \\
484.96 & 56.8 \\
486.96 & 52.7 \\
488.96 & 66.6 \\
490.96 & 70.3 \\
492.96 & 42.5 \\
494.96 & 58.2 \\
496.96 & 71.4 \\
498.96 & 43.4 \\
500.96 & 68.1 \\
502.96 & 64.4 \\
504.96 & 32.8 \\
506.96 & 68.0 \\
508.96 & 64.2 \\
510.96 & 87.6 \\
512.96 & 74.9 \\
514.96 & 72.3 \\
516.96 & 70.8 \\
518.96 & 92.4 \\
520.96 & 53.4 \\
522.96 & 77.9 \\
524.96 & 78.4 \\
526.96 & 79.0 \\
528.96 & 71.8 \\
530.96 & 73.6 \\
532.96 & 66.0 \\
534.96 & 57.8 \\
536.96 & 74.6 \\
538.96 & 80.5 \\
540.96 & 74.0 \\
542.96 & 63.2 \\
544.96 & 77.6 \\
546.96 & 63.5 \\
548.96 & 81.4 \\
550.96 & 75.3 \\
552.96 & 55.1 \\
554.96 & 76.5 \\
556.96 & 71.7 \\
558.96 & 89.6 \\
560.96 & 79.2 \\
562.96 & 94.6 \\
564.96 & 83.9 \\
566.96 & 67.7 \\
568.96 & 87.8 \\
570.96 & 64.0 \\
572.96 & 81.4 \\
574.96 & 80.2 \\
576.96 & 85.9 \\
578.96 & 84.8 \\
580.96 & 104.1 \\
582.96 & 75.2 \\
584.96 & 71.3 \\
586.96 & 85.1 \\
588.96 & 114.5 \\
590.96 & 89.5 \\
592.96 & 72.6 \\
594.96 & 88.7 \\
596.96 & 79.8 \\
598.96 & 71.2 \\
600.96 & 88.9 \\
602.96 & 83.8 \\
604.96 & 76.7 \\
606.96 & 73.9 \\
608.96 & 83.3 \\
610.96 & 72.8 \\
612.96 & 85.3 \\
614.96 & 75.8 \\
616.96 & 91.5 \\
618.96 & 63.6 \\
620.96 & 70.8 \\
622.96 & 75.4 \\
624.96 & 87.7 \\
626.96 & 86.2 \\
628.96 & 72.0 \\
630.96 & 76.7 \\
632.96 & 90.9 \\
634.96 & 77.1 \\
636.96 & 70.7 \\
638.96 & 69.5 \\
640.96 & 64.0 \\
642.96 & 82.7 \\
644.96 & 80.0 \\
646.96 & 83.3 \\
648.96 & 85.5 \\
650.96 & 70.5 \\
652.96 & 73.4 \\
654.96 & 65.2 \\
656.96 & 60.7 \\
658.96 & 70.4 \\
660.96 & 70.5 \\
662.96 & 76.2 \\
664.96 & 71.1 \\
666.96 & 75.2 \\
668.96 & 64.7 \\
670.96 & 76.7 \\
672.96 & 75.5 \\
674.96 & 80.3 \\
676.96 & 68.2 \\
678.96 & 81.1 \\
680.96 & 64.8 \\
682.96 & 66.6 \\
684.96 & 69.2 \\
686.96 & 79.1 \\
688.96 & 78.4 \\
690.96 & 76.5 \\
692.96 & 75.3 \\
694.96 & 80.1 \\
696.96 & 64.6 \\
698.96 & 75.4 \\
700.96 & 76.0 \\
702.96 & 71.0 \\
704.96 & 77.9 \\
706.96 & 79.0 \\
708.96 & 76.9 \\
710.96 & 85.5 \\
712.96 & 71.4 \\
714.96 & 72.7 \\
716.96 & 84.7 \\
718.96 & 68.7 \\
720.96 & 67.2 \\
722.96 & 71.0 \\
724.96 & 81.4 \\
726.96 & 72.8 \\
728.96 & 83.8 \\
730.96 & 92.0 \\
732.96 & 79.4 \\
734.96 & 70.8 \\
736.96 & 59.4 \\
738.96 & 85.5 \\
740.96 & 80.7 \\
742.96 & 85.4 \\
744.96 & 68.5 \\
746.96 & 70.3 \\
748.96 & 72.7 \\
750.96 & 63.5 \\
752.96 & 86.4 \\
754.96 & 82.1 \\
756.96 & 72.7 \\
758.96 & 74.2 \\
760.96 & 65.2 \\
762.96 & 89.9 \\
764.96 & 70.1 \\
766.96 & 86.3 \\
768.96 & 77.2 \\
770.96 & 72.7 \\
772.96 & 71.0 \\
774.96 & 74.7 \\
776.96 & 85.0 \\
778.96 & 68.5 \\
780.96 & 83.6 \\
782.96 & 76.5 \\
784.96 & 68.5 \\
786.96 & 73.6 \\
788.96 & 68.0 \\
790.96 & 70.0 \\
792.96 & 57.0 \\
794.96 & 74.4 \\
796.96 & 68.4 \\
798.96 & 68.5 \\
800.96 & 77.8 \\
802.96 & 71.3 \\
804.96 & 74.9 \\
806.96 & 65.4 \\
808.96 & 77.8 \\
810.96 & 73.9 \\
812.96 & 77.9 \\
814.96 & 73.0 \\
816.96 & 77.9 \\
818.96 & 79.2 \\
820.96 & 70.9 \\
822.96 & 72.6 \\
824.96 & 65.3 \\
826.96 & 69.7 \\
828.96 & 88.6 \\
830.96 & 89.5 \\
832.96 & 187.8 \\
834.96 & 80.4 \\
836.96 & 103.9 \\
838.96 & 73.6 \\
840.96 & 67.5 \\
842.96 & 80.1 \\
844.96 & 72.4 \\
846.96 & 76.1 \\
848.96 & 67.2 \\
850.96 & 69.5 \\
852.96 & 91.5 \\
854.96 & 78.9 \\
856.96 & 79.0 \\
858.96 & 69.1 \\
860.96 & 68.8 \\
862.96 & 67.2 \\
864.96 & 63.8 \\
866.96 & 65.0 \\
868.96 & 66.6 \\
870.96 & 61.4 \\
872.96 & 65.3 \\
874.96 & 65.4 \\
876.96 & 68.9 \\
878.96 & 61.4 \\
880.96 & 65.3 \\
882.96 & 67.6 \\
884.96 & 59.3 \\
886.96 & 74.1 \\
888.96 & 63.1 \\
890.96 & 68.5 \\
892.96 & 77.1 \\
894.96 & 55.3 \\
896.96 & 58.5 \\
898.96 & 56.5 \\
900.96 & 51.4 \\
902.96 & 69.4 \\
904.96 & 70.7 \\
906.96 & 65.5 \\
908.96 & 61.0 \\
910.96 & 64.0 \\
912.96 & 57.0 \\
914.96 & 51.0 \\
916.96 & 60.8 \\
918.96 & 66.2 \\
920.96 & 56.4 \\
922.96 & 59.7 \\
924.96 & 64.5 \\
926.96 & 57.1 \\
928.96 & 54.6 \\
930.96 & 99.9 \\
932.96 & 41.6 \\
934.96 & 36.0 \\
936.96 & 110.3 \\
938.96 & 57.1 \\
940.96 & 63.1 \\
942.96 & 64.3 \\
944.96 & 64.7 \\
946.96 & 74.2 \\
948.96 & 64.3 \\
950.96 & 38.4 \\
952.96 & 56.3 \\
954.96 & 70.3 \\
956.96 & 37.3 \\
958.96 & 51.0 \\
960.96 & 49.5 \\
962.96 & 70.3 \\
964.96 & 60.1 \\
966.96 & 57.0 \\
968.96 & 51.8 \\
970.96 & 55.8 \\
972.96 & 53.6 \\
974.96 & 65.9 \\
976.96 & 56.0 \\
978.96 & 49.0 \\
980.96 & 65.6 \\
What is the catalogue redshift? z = 0.270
